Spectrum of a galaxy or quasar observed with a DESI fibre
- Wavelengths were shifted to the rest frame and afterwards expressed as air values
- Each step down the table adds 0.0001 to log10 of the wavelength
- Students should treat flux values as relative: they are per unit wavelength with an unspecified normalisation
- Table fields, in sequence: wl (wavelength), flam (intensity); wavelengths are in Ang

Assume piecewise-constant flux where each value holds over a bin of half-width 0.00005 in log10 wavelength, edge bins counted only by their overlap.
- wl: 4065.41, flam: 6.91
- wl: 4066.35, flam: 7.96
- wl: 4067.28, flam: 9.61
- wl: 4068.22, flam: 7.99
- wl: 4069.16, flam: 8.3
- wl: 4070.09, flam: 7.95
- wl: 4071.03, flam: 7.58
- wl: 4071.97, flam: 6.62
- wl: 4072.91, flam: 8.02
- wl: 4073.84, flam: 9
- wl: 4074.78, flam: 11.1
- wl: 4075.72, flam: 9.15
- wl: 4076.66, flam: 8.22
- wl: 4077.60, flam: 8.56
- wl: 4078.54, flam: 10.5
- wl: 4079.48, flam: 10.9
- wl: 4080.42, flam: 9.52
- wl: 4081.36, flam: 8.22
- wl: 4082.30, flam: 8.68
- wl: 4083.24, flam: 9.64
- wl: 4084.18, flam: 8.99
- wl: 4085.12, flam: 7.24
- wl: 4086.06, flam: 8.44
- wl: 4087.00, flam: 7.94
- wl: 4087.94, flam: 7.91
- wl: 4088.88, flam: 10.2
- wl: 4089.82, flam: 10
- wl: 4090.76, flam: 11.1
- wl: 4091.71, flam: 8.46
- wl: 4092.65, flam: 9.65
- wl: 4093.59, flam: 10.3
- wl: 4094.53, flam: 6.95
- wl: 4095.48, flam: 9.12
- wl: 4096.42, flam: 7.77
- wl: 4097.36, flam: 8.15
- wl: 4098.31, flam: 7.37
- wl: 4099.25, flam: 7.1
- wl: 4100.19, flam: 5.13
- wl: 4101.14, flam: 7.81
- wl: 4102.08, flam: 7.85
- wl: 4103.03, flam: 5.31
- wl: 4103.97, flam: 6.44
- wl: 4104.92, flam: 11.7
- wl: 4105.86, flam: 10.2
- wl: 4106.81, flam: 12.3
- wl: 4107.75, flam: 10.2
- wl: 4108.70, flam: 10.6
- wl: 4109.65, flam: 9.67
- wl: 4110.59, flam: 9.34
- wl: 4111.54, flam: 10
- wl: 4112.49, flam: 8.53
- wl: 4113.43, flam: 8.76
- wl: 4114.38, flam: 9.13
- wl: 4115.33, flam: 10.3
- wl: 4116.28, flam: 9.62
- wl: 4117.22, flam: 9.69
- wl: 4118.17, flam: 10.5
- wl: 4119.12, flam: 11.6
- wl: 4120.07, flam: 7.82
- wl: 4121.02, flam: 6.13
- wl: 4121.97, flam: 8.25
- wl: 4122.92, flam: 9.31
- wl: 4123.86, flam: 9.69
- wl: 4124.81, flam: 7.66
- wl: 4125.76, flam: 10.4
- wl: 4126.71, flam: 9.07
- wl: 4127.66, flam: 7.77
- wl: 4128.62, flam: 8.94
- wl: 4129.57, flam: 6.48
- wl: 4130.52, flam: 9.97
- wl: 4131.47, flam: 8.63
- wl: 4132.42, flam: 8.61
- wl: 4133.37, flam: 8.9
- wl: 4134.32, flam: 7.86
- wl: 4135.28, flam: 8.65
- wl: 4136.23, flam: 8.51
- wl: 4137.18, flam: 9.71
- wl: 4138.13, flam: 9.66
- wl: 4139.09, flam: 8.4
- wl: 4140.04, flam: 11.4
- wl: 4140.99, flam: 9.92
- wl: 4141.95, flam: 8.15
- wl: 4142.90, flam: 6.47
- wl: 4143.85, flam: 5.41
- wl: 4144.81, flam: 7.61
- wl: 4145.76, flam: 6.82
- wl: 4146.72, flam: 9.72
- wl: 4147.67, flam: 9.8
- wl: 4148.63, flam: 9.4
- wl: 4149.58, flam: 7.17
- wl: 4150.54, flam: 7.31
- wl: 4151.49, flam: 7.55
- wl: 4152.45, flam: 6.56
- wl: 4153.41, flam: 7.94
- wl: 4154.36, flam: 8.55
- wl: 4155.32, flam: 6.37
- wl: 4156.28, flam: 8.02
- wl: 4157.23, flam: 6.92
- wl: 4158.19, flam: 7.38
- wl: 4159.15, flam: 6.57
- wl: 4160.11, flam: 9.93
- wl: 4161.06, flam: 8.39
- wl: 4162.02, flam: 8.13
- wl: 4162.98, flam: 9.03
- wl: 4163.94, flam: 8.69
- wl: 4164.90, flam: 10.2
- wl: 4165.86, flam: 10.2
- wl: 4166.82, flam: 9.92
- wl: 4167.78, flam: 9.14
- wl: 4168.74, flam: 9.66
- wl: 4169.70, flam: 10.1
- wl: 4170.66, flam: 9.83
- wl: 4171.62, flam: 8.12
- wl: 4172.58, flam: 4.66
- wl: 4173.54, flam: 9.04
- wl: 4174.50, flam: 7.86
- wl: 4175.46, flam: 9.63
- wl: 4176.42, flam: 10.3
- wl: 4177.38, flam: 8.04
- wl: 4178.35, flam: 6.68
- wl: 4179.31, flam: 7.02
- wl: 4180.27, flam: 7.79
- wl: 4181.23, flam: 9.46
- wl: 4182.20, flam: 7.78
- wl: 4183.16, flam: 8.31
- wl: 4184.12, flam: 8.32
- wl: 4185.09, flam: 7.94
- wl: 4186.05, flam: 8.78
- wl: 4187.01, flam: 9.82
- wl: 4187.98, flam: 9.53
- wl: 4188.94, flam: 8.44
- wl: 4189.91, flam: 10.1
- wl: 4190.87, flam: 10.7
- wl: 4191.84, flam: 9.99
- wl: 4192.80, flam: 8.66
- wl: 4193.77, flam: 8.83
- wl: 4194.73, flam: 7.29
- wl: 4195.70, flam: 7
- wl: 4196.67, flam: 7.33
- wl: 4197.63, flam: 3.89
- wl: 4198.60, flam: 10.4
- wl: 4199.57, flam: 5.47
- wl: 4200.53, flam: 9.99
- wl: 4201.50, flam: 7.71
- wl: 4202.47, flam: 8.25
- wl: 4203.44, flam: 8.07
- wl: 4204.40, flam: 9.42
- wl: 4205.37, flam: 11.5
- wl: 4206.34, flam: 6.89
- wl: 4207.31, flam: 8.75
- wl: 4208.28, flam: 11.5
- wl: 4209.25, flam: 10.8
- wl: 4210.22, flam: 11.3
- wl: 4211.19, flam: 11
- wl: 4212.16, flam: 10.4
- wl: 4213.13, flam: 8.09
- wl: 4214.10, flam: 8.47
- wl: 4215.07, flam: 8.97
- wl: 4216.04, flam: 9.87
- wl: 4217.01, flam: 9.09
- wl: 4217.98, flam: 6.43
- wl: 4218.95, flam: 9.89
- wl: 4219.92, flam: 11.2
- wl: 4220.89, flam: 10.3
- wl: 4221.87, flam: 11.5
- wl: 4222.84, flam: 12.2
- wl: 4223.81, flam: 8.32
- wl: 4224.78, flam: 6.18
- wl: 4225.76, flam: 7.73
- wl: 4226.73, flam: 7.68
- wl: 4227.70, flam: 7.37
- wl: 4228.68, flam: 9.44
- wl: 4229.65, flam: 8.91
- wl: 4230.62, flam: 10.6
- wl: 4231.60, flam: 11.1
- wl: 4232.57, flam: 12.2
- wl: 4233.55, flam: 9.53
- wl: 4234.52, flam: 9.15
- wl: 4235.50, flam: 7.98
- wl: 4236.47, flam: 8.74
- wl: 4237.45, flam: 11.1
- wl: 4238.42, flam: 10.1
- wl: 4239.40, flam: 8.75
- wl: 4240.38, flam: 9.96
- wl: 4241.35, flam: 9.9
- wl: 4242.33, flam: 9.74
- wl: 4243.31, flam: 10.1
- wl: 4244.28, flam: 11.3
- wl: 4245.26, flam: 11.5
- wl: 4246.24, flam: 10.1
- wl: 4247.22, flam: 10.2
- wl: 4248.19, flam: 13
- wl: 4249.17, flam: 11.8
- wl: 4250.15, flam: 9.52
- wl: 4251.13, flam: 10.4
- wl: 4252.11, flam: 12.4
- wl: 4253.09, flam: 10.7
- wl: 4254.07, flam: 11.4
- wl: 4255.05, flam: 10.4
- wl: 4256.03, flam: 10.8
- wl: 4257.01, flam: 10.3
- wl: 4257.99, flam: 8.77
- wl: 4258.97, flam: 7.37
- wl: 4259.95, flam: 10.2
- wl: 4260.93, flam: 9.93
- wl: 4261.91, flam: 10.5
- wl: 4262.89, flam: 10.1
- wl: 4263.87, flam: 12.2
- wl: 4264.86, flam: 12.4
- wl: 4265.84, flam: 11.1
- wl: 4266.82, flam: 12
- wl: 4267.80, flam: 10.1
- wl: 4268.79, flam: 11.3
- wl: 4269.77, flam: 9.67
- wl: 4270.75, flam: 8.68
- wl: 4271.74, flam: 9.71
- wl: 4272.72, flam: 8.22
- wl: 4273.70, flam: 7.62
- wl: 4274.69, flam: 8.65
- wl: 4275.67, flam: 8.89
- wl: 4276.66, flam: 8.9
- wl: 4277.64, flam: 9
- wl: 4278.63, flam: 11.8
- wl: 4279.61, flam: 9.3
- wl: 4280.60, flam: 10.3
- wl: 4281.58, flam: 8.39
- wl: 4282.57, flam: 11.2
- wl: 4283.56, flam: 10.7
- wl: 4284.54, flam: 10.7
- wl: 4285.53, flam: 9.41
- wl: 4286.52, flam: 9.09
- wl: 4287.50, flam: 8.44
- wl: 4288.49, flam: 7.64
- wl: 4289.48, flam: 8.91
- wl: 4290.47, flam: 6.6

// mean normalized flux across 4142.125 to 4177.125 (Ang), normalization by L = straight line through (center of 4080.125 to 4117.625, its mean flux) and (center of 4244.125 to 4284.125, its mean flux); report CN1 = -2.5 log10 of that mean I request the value 0.14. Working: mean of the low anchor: 8.88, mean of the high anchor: 10.3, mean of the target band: 8.29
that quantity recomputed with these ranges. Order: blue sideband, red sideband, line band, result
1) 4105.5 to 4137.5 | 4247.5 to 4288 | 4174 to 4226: 0.10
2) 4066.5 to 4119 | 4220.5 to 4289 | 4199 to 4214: 0.04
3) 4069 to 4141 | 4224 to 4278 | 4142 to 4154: 0.20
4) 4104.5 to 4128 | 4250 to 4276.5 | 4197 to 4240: 0.08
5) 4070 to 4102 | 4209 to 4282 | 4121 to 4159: 0.10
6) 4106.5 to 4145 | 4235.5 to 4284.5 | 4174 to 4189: 0.12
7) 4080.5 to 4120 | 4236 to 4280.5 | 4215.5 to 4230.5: 0.09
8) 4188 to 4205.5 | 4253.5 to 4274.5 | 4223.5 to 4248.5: -0.02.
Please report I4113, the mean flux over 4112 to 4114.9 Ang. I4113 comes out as 8.83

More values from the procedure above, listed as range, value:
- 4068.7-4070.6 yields 8.13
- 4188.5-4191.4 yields 9.75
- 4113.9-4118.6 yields 9.84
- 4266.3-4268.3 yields 11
